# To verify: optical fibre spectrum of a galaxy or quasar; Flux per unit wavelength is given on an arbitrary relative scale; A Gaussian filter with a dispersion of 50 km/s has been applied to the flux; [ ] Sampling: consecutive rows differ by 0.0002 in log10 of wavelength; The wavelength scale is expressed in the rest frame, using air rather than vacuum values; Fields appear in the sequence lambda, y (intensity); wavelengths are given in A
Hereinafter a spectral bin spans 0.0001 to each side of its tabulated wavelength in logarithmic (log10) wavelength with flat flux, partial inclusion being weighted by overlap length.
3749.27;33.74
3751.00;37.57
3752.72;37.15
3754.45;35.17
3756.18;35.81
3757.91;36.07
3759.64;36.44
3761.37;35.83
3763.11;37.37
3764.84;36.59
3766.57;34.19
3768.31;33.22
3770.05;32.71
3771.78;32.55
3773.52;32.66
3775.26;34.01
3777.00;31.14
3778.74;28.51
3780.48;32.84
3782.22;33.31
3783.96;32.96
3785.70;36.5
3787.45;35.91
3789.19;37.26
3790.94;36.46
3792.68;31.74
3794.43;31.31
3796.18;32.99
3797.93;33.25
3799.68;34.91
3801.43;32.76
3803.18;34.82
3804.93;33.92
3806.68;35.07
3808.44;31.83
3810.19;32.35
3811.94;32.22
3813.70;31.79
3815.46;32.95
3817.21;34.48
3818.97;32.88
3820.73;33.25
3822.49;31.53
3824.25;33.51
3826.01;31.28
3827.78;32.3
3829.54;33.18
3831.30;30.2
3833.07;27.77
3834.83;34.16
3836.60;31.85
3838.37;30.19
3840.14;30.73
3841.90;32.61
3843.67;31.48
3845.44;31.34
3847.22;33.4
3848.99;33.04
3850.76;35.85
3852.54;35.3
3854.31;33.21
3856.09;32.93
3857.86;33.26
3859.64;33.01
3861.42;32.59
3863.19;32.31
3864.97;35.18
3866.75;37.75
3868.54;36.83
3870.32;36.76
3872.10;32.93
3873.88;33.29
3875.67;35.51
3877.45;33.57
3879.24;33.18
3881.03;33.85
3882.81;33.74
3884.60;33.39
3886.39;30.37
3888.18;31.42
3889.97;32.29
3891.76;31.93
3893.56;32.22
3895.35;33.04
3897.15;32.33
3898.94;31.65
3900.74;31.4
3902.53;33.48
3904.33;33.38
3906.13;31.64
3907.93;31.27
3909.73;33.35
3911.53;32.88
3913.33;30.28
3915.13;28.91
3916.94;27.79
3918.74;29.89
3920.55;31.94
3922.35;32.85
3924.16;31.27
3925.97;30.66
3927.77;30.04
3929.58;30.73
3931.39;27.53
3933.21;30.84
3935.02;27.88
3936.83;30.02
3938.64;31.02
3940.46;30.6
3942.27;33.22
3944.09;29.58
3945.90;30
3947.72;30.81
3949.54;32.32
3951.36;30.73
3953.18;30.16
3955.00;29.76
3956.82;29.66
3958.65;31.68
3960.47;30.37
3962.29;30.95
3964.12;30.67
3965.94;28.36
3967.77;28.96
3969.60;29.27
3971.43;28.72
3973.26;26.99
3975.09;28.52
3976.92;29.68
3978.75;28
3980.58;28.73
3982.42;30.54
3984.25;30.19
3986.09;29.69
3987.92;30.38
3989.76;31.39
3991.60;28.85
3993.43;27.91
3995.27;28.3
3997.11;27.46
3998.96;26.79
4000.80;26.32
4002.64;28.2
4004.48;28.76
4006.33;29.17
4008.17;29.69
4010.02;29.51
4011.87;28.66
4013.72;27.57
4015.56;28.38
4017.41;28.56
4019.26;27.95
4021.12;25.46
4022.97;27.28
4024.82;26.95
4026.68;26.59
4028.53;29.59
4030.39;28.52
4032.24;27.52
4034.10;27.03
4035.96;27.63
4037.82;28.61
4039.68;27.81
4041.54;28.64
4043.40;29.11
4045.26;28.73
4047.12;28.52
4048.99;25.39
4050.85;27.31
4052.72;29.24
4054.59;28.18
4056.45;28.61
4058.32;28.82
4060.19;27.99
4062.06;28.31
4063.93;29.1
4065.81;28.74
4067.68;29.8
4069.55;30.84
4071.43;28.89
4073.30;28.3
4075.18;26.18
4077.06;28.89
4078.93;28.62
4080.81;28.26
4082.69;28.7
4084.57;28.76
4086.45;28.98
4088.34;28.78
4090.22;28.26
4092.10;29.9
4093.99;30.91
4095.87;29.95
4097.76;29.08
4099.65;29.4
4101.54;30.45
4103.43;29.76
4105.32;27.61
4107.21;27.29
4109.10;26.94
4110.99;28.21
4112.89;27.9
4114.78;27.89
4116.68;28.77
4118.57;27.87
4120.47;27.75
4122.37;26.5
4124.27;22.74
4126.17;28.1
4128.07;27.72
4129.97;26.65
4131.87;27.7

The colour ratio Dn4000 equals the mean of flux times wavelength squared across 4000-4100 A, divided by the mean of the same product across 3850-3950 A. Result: 0.95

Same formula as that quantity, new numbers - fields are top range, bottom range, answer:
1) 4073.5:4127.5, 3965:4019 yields 1.04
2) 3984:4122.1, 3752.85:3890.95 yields 0.96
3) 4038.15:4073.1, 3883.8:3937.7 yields 0.98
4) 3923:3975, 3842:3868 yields 0.94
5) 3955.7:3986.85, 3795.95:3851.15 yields 0.98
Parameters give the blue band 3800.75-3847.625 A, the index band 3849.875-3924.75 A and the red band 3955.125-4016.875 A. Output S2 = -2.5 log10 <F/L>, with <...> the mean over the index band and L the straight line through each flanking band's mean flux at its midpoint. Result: -0.061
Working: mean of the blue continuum 32.3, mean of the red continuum 29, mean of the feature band 32.9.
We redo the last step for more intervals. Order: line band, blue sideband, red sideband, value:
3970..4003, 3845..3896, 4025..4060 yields 0.04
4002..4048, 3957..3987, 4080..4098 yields 0.04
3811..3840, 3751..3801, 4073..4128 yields 0.04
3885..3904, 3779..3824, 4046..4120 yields -0.01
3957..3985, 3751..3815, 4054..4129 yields 0.04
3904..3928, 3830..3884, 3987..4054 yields 0.01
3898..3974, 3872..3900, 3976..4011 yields 0.01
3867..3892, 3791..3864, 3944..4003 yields -0.07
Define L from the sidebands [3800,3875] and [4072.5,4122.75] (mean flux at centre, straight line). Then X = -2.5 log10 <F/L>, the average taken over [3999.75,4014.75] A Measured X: 0.06 mag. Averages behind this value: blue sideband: 33.1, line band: 28.5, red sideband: 28.5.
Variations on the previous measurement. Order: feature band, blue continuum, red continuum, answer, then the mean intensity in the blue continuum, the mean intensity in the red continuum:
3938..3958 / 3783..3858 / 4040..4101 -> 0.00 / 33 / 28.7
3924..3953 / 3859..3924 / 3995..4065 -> 0.02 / 32.7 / 28.1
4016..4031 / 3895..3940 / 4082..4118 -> 0.08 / 31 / 28.8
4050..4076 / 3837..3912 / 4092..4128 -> 0.02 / 33.1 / 28.2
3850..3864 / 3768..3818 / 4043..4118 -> -0.04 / 33.3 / 28.6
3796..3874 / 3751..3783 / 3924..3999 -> -0.01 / 34.3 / 29.8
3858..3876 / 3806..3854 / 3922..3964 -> -0.09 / 32.5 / 30.5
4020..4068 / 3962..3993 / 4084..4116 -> 0.04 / 29.4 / 28.8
